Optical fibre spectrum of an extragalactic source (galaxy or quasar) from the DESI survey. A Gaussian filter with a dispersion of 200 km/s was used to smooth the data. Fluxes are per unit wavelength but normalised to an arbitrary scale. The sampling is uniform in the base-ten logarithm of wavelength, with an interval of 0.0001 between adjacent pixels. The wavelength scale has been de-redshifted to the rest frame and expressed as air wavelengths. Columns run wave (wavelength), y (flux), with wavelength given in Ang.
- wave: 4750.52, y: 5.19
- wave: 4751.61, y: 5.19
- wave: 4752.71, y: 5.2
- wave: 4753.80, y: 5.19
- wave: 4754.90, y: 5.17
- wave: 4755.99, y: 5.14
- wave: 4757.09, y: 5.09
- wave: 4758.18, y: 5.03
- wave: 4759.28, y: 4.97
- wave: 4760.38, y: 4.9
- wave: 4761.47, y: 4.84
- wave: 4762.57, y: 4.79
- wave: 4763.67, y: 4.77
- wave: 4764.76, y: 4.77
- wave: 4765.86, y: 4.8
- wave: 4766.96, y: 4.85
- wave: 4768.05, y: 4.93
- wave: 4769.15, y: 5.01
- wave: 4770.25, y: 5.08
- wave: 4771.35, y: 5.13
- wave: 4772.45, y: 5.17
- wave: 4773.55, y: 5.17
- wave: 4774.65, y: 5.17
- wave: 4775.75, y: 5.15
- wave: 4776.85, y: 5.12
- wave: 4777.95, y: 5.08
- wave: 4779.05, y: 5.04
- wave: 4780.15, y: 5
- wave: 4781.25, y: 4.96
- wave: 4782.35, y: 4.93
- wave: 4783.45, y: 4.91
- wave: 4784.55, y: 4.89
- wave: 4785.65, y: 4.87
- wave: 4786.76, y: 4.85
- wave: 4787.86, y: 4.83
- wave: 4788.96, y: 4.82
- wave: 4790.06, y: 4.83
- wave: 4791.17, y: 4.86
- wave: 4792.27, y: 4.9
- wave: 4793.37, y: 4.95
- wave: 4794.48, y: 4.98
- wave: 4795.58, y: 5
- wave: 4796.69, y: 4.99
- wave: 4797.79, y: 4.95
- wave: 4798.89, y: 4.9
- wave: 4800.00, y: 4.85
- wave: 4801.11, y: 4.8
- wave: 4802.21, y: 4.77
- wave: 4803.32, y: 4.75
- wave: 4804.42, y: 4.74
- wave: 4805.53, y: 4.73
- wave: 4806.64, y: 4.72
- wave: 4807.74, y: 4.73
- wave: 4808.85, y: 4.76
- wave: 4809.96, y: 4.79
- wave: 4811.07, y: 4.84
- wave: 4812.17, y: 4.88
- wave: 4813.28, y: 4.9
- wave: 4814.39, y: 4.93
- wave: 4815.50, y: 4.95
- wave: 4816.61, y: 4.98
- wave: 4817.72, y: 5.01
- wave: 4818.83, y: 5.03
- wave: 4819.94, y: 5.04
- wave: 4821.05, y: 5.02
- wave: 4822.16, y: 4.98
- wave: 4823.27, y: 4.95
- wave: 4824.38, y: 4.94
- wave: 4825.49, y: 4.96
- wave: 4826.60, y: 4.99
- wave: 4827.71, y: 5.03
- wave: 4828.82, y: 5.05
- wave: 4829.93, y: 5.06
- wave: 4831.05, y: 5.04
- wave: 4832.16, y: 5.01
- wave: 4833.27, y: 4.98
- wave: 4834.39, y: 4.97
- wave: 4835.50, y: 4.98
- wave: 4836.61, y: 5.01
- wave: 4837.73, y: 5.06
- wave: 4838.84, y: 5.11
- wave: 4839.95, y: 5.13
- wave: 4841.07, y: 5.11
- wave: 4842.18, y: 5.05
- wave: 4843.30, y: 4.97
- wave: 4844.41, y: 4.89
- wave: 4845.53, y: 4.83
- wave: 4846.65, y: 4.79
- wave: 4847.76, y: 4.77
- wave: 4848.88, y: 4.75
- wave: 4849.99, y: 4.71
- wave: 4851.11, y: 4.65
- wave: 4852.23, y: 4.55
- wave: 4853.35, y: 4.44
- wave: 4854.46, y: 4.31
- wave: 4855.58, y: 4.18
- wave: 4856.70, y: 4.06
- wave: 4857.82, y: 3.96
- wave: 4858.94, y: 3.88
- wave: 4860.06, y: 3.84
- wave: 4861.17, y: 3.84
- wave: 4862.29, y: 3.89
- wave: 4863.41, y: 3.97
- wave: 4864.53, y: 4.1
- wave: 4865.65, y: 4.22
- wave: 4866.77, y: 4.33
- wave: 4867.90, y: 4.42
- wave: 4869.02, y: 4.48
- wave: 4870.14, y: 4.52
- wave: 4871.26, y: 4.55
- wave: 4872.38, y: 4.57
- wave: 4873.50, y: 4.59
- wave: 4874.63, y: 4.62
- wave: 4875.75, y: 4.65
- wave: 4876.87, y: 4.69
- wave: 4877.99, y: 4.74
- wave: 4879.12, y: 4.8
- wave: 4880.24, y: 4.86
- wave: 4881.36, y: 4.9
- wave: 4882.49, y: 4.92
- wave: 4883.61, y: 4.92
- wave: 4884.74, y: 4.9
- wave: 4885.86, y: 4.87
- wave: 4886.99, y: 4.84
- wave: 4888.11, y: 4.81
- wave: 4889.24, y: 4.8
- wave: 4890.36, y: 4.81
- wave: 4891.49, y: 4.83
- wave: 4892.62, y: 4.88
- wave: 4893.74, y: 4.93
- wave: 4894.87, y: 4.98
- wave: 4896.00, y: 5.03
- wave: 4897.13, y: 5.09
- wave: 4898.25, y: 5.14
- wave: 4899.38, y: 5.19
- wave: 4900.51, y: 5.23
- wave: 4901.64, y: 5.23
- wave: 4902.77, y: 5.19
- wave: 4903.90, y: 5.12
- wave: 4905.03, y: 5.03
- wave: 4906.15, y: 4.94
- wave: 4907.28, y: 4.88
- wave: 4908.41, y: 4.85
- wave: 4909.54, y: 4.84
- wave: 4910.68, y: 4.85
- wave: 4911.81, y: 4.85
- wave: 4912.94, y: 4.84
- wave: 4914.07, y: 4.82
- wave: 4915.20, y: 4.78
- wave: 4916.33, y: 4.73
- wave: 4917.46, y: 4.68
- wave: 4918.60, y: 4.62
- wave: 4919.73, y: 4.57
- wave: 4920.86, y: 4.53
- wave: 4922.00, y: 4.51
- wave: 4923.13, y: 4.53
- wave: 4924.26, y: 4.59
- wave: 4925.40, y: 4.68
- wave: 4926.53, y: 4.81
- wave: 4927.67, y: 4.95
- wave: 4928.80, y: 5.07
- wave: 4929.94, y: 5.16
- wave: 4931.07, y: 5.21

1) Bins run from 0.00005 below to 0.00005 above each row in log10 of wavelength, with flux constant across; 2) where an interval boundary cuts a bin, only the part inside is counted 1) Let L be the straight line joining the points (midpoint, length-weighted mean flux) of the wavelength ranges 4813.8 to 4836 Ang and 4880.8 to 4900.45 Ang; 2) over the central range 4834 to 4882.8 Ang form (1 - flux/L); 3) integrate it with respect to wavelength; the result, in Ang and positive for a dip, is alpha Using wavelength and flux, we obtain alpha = 3.8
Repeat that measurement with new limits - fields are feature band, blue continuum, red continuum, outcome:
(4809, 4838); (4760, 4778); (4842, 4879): -1.9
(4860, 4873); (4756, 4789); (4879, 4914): 1.9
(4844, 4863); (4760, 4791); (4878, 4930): 2.1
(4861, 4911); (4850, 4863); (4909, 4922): -3.5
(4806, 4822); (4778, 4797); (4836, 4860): -0.3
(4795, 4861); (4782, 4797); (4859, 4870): -4.5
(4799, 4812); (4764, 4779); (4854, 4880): 0.0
